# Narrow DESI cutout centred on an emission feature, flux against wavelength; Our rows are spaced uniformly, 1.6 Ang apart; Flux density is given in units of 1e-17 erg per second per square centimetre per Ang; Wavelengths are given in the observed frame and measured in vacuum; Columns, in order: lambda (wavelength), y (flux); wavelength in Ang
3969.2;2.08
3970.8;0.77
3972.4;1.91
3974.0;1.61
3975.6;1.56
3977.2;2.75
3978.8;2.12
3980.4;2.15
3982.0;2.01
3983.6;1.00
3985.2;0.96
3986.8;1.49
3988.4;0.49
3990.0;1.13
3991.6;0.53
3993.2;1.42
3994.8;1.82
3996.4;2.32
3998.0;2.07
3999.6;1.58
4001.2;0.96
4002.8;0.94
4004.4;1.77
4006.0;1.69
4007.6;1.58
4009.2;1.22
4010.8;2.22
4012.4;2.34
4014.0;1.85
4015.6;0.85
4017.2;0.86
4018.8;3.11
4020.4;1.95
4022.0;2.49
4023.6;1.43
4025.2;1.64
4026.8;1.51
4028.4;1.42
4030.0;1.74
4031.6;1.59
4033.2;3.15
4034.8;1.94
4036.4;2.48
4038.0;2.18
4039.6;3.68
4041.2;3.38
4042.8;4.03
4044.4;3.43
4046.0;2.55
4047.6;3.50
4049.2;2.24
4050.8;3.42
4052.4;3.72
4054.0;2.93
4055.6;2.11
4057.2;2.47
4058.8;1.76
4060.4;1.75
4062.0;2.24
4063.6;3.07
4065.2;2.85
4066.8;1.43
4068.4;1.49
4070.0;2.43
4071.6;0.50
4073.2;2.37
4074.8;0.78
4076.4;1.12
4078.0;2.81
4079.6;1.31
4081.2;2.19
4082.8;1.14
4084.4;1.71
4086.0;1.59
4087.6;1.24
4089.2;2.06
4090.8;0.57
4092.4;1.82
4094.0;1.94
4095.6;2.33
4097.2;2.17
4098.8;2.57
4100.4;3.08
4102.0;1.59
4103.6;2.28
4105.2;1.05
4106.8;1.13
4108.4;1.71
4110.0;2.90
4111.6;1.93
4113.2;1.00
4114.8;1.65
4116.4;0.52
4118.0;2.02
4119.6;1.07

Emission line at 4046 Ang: C IV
